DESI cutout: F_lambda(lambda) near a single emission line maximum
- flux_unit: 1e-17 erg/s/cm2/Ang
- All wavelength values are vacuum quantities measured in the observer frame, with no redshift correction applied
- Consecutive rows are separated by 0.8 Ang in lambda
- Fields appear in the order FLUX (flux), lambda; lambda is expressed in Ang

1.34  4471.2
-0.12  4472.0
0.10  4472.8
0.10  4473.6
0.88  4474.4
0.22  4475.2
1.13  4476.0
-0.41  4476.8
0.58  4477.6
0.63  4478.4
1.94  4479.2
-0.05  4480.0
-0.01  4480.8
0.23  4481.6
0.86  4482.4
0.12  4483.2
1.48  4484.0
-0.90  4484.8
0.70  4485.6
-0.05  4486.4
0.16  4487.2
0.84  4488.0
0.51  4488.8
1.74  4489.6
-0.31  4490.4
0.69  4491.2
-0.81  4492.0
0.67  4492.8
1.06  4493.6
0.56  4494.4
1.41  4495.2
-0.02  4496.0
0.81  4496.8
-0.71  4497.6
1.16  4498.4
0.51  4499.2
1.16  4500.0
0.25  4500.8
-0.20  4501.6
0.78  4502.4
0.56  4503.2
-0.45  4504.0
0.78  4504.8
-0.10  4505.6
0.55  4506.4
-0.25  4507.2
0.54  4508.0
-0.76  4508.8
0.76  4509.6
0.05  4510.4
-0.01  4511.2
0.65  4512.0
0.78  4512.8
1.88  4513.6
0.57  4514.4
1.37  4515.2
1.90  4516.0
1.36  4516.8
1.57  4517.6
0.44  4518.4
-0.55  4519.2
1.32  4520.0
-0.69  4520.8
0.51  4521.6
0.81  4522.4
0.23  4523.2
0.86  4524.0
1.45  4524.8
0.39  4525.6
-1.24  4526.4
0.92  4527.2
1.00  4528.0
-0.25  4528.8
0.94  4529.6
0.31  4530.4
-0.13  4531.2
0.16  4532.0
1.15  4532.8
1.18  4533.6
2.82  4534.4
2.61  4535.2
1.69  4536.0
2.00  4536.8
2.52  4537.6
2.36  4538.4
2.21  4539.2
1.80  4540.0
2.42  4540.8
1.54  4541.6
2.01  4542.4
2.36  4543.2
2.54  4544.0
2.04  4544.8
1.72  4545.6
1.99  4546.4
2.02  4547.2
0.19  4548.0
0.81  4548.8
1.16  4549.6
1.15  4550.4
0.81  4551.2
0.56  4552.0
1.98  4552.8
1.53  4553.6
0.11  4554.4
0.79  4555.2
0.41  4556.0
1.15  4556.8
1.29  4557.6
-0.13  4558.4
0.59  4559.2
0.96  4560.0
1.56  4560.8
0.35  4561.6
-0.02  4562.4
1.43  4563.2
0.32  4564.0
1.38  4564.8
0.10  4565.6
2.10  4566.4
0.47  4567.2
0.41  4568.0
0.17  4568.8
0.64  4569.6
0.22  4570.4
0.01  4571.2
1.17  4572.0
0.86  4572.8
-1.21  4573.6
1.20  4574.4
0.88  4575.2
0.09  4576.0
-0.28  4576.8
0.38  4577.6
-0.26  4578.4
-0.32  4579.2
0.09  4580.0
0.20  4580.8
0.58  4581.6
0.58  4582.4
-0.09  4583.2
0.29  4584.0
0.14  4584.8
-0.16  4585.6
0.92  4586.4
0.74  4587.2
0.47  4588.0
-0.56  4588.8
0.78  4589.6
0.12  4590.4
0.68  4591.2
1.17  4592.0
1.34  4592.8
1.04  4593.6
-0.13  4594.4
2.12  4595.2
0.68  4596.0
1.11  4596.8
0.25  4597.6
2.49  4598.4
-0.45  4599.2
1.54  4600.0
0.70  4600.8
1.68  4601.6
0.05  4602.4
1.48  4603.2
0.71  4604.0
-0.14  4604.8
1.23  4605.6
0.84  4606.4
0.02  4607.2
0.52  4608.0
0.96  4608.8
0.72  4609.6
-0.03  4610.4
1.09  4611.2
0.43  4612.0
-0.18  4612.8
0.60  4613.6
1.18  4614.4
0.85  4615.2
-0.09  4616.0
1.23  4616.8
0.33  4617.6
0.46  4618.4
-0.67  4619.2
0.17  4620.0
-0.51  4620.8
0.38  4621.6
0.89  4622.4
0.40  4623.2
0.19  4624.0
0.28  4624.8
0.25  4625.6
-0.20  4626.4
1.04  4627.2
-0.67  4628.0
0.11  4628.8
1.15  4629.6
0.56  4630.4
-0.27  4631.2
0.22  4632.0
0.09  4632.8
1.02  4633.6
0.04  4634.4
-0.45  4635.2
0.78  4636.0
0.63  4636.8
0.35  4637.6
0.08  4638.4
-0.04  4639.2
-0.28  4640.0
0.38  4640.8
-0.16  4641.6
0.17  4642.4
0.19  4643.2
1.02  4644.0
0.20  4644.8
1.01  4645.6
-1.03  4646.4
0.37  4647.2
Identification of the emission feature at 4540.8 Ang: Lyman alpha 1216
